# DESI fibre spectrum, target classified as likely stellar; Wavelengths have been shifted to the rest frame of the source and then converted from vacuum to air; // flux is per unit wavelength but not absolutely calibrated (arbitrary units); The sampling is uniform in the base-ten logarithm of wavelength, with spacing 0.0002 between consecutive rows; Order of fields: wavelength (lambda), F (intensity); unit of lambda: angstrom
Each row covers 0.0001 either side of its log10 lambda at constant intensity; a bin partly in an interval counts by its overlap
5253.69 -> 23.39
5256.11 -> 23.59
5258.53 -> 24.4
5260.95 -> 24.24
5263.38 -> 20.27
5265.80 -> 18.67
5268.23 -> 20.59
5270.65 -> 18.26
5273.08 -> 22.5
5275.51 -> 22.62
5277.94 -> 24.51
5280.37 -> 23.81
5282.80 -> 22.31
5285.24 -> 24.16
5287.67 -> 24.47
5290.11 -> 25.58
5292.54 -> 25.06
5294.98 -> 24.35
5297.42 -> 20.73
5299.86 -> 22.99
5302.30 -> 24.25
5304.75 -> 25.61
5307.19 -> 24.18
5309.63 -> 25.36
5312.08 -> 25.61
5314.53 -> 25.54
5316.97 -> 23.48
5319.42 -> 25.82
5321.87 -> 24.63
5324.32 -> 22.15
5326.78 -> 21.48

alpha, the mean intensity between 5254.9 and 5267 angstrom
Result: 22.2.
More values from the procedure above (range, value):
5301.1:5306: 24.9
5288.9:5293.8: 25.3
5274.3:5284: 23.3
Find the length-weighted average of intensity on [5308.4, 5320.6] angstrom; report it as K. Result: 25.2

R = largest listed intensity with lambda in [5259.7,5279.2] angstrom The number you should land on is 24.51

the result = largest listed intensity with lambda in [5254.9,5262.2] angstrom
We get 24.4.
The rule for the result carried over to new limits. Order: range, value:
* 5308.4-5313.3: 25.61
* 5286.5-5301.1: 25.58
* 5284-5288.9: 24.47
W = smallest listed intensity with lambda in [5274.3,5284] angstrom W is 22.31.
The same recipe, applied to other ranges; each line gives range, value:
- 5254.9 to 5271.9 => 18.26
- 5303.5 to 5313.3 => 24.18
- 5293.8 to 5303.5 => 20.73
